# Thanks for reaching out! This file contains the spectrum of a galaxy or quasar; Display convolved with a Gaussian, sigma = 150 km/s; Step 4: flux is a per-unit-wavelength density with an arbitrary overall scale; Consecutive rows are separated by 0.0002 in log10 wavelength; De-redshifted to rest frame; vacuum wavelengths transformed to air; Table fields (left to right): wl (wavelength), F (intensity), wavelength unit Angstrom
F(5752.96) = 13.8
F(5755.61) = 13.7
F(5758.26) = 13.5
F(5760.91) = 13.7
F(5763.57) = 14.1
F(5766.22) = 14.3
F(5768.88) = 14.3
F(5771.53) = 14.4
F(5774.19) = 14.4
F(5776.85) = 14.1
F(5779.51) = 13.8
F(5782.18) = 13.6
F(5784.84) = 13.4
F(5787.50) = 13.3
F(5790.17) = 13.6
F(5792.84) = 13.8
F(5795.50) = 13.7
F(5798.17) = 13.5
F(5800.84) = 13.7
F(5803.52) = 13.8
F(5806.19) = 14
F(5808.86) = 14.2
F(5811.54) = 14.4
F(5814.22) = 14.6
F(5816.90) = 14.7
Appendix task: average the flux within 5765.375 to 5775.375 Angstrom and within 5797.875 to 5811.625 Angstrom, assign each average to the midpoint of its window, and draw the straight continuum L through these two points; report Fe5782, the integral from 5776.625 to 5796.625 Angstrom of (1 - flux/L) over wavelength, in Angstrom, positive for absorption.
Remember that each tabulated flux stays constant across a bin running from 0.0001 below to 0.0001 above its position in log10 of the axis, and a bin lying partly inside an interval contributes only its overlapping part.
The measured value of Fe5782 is 0.7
